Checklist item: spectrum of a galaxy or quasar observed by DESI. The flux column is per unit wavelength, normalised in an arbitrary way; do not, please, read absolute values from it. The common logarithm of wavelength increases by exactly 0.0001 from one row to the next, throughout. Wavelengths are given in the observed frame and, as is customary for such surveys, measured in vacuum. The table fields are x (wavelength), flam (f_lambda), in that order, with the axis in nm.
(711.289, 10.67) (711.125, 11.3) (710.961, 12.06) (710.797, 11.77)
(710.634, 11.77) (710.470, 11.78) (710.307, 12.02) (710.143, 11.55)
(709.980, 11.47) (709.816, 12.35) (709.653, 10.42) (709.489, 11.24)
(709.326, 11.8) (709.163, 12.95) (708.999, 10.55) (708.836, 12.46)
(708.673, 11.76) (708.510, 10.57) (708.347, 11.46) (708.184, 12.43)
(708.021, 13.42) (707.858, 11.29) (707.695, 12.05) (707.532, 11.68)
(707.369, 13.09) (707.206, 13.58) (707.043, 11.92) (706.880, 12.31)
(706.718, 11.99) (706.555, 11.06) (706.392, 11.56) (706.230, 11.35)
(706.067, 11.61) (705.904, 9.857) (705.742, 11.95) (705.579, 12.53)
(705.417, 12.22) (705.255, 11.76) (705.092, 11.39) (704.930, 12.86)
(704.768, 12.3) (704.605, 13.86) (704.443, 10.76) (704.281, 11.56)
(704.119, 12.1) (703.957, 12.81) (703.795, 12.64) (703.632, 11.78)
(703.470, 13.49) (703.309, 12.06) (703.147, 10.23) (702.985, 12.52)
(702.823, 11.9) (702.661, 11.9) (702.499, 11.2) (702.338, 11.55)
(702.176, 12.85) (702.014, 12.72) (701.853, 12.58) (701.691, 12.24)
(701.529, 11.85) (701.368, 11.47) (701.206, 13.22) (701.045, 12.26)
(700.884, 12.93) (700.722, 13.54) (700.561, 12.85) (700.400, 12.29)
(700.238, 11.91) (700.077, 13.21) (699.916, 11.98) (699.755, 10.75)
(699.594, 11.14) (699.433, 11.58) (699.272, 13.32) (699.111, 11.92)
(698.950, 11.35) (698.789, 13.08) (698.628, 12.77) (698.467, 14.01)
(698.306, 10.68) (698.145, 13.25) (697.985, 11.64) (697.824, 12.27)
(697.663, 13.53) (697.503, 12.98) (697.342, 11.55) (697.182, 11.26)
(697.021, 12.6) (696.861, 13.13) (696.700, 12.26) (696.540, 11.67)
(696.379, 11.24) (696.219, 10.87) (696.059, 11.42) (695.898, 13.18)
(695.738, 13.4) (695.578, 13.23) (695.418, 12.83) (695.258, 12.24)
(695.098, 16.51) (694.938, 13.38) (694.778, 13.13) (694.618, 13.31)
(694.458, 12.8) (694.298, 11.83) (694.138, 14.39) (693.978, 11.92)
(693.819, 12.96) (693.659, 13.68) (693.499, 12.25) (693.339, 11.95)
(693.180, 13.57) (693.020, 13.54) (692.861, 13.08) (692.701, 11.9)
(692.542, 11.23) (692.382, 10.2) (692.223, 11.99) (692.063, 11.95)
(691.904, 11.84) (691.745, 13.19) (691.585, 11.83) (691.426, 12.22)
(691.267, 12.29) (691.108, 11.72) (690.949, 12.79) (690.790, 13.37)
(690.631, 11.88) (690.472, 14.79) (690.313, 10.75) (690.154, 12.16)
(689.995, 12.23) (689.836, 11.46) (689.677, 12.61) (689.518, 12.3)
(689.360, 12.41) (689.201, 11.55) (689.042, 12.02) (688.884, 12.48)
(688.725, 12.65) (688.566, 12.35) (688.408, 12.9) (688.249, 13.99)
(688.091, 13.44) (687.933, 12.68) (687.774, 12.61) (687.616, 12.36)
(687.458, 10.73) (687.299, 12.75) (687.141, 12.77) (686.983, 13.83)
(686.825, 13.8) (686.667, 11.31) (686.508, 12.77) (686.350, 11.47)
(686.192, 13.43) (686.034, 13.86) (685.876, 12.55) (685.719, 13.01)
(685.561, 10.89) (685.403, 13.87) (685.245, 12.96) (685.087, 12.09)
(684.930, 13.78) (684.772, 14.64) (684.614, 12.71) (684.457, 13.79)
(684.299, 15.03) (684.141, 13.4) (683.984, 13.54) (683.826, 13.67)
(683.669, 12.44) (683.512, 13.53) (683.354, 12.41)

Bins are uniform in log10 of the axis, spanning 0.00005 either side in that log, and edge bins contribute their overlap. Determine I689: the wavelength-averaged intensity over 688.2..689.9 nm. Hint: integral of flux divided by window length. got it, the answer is 12.4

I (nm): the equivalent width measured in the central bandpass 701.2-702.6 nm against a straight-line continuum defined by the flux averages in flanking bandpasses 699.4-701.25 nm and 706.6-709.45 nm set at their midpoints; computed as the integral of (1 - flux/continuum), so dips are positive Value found 0.02 nm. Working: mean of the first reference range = 12.3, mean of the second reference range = 12.1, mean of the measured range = 12.1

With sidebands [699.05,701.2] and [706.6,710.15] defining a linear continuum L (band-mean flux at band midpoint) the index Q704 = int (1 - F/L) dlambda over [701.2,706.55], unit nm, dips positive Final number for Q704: 0.067 nm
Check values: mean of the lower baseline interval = 12.3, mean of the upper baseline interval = 11.9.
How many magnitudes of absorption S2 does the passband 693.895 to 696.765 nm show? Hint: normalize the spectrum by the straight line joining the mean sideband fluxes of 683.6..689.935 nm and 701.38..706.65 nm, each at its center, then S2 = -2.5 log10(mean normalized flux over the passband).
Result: -0.03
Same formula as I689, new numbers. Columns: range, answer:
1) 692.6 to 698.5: 12.7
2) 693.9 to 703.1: 12.4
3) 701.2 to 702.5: 12.2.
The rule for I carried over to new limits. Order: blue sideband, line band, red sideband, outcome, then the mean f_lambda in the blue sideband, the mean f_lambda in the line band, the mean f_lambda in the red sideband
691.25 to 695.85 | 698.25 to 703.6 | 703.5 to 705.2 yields 0.070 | 12.7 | 12.2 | 12.2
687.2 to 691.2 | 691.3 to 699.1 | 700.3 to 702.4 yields -0.033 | 12.4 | 12.5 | 12.5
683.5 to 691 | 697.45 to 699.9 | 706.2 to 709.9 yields 0.006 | 12.8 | 12.3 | 11.9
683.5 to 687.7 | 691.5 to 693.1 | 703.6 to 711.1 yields 0.073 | 13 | 12.1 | 11.9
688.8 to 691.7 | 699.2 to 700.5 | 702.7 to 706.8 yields 0.002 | 12.3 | 12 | 11.9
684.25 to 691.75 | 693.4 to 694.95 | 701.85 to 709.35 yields -0.062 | 12.7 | 12.9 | 12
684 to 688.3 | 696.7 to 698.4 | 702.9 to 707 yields 0.007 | 13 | 12.3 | 11.9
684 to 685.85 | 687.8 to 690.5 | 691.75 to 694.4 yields 0.076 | 13.3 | 12.5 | 12.4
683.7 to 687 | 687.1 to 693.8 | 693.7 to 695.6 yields 0.401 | 13.1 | 12.4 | 13.2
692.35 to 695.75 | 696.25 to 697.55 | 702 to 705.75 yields 0.068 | 12.9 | 12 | 12.1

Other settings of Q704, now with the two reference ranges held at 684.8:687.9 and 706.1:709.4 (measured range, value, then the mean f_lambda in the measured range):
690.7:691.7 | 0.01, 12.4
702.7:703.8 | 0.01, 12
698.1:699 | -0.02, 12.5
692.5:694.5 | -0.04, 12.7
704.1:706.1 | 0.02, 11.9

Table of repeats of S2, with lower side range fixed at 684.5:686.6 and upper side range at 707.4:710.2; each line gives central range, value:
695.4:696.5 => 0.01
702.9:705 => -0.02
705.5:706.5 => 0.04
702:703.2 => 0.02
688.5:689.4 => 0.05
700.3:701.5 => -0.04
